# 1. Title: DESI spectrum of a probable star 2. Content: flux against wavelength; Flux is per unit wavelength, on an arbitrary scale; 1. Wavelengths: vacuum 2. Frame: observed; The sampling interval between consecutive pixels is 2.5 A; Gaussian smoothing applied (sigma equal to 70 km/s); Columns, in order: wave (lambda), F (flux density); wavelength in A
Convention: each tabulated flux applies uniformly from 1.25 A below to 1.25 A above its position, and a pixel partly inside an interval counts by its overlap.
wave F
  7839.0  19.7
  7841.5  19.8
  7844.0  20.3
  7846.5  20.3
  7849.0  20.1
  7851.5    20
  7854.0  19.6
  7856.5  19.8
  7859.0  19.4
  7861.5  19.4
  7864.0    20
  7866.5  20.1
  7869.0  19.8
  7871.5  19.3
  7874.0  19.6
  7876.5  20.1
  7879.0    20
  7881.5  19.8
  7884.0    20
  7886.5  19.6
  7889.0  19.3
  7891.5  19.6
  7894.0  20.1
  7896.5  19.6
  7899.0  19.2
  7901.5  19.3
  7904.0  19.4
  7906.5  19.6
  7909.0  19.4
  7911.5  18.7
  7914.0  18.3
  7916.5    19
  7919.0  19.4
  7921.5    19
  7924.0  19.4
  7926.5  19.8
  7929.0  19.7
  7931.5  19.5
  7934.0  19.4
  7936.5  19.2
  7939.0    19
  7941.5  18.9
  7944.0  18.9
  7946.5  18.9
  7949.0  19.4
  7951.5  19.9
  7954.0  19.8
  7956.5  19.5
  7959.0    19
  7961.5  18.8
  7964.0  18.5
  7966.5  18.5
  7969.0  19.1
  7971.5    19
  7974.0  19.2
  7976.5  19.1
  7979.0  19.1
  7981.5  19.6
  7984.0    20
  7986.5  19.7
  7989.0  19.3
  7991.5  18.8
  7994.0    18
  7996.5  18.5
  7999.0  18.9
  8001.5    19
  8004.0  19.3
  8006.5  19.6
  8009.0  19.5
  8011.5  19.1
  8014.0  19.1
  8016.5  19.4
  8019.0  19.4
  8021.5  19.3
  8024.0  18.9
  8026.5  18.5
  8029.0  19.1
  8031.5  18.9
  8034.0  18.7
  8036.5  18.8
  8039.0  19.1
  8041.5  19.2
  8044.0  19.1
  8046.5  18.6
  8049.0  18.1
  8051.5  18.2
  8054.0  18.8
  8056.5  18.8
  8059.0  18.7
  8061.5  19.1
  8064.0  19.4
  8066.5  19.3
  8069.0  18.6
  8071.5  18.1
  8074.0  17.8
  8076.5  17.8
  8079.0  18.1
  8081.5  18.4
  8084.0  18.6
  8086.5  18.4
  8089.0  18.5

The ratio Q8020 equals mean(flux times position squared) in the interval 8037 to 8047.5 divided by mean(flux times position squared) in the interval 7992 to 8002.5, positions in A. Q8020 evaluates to 1.03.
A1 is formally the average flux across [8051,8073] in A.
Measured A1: 18.8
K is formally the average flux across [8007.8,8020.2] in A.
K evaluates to 19.3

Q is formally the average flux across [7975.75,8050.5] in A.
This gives 19.1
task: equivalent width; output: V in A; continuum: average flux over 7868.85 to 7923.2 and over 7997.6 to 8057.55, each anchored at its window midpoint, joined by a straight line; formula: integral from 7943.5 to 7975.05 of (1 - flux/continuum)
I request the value 0.2 A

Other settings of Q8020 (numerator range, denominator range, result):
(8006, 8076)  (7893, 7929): 1.01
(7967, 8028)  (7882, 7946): 1.01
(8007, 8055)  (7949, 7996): 1.00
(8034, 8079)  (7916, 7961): 1.00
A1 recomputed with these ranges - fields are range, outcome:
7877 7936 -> 19.4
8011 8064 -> 18.9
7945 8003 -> 19.1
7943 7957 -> 19.4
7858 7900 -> 19.7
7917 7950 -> 19.3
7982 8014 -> 19.2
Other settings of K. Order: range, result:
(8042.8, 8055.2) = 18.6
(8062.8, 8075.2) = 18.6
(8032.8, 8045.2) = 19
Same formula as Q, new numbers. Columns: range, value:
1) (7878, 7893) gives 19.7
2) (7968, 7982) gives 19.2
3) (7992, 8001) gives 18.5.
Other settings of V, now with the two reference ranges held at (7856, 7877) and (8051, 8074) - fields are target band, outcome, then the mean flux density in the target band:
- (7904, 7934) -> 0.28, 19.3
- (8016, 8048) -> -0.15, 19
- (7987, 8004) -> 0.21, 18.8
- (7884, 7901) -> -0.01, 19.6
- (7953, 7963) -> 0.01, 19.2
